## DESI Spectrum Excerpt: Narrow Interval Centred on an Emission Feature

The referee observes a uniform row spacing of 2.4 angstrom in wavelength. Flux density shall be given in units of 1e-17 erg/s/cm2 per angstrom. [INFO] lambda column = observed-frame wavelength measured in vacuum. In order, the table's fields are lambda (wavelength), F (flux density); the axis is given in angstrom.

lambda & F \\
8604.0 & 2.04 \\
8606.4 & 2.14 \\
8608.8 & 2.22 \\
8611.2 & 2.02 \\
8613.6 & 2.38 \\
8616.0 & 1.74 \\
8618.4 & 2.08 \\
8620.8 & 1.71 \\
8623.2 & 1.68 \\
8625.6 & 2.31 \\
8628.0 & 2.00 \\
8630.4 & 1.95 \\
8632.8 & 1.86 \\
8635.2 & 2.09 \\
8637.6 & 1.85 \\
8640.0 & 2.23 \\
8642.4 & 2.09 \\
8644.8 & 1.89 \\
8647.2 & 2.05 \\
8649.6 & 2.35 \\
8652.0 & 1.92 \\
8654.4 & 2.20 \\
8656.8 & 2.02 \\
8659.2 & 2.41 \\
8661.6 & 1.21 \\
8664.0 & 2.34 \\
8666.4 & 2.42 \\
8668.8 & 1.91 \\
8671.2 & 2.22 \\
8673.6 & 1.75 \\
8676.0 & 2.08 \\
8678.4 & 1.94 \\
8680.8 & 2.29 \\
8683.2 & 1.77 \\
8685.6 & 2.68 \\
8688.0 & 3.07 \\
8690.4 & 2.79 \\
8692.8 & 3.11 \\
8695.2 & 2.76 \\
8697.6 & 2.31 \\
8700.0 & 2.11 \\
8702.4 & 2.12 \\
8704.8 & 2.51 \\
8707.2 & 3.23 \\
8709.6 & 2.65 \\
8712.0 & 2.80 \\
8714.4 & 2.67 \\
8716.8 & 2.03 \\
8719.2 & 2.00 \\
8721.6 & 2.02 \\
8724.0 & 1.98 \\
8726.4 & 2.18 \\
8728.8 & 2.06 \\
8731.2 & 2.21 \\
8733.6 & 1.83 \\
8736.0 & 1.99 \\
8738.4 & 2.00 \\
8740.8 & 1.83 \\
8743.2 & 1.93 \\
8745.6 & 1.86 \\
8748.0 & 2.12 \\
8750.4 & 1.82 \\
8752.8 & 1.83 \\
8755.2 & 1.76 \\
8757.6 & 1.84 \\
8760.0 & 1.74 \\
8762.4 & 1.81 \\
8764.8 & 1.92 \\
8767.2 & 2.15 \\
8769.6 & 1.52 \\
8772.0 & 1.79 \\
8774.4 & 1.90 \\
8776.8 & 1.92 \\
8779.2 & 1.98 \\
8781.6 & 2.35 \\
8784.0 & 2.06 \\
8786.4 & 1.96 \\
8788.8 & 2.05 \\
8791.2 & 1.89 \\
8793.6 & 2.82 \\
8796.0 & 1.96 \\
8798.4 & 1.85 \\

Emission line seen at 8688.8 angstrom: [S II]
